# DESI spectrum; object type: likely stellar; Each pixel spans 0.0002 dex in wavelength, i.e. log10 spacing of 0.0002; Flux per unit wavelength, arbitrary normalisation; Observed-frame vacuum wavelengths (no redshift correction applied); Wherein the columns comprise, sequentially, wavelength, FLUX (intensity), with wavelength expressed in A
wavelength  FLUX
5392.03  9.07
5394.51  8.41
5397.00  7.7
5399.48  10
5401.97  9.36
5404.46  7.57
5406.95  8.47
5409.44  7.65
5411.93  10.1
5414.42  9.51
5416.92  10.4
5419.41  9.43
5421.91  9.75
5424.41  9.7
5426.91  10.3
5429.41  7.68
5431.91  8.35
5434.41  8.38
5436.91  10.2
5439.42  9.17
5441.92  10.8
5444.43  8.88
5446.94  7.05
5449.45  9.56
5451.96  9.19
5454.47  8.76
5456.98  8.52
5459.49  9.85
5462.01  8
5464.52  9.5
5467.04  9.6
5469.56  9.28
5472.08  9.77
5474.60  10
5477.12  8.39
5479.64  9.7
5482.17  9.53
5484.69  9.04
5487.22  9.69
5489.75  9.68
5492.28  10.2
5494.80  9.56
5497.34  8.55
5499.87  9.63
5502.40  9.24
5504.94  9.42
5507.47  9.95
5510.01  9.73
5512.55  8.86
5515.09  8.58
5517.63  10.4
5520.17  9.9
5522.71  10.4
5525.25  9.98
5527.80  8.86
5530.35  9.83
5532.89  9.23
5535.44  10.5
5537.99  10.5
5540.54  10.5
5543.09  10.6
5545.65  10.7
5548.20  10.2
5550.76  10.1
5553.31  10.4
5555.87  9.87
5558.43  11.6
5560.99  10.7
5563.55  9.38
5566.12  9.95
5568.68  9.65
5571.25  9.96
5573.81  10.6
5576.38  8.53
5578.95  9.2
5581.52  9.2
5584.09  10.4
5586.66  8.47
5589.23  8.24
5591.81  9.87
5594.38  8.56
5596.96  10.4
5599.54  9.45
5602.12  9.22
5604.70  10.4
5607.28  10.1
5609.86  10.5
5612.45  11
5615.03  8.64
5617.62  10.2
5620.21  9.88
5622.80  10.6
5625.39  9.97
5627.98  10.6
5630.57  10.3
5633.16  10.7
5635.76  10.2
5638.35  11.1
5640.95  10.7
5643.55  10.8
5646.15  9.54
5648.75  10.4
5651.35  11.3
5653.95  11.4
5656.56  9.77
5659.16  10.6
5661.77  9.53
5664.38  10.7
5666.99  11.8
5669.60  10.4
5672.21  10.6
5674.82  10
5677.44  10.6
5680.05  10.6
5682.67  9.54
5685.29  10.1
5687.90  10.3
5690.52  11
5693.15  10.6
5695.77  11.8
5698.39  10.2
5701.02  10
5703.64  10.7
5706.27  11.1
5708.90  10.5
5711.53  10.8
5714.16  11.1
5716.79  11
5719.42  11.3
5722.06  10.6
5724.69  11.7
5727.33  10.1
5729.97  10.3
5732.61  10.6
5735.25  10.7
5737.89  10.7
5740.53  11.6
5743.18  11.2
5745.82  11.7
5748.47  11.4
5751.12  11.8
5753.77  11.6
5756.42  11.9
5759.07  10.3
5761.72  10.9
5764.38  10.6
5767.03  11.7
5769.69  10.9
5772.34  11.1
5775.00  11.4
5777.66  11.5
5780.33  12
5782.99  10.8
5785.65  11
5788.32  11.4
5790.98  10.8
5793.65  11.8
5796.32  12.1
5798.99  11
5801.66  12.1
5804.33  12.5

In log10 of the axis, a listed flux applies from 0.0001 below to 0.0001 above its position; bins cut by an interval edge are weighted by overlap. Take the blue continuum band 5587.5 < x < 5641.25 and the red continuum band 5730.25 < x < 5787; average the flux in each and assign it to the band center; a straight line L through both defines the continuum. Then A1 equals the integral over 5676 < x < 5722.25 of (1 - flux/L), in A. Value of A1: 0.2 A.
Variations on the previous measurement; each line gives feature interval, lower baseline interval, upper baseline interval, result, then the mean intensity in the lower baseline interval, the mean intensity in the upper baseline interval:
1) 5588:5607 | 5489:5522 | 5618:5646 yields 1.3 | 9.53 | 10.4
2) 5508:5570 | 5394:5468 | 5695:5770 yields -1.7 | 9.07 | 11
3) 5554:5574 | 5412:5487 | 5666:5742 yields -0.6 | 9.27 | 10.7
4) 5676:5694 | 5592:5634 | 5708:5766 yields 0.4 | 10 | 11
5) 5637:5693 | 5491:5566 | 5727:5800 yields 0.7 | 9.91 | 11.2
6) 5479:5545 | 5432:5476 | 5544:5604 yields -1.6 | 9.18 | 9.78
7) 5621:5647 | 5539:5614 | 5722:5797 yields -0.4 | 9.92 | 11.2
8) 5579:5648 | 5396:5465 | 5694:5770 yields 1.9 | 9.07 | 11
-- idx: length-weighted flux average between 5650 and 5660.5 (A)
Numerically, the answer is 10.8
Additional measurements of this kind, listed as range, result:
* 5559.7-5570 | 9.92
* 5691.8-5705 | 10.7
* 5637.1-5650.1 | 10.5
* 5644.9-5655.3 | 10.7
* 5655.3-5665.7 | 10.2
